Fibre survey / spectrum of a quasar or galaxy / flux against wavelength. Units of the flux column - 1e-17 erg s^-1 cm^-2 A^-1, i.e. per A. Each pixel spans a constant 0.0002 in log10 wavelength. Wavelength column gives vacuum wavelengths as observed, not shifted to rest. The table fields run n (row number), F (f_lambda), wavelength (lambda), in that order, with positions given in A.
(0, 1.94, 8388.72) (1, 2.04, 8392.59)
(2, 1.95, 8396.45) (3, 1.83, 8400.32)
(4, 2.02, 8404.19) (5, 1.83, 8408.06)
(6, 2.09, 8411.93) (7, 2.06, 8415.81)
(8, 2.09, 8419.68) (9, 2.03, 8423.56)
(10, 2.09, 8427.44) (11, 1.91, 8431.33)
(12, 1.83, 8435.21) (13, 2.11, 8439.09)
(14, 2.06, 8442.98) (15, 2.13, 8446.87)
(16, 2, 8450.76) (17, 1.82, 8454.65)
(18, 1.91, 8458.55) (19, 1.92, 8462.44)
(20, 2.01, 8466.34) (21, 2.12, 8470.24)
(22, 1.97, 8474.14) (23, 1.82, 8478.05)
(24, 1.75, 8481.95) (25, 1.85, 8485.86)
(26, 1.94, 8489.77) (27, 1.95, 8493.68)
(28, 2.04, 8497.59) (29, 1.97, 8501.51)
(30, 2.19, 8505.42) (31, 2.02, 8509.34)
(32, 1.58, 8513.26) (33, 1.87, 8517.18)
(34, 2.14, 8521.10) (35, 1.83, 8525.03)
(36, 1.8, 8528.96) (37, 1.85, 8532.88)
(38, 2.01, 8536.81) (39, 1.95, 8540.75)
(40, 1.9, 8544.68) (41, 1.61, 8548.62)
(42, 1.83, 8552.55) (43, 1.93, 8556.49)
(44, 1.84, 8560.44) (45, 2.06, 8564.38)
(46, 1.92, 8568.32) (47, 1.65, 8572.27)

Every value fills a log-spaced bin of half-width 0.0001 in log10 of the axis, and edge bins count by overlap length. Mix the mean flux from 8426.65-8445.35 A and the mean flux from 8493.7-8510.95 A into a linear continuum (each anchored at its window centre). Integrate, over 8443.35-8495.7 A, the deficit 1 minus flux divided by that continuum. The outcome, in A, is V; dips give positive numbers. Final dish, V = 2.05 A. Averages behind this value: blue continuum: 2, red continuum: 2.04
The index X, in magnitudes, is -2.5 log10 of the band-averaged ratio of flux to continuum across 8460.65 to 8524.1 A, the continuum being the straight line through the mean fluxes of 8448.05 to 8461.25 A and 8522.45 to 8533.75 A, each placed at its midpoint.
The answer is -0.04 mag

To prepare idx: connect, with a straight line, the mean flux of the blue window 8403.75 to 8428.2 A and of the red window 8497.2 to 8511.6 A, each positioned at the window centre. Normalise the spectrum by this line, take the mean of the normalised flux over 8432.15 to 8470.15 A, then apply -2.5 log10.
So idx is 0.03 mag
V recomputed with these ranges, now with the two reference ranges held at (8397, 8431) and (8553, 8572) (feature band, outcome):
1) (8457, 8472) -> -0.19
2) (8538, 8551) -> 0.56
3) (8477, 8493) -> 0.84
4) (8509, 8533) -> 0.84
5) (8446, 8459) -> 0.10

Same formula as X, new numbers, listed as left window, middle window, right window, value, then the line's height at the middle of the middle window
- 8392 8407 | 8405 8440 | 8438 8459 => -0.02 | 1.97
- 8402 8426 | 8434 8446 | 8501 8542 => -0.01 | 2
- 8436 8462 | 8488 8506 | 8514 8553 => -0.05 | 1.92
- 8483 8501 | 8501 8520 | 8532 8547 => 0.00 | 1.93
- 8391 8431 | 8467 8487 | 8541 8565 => 0.01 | 1.93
